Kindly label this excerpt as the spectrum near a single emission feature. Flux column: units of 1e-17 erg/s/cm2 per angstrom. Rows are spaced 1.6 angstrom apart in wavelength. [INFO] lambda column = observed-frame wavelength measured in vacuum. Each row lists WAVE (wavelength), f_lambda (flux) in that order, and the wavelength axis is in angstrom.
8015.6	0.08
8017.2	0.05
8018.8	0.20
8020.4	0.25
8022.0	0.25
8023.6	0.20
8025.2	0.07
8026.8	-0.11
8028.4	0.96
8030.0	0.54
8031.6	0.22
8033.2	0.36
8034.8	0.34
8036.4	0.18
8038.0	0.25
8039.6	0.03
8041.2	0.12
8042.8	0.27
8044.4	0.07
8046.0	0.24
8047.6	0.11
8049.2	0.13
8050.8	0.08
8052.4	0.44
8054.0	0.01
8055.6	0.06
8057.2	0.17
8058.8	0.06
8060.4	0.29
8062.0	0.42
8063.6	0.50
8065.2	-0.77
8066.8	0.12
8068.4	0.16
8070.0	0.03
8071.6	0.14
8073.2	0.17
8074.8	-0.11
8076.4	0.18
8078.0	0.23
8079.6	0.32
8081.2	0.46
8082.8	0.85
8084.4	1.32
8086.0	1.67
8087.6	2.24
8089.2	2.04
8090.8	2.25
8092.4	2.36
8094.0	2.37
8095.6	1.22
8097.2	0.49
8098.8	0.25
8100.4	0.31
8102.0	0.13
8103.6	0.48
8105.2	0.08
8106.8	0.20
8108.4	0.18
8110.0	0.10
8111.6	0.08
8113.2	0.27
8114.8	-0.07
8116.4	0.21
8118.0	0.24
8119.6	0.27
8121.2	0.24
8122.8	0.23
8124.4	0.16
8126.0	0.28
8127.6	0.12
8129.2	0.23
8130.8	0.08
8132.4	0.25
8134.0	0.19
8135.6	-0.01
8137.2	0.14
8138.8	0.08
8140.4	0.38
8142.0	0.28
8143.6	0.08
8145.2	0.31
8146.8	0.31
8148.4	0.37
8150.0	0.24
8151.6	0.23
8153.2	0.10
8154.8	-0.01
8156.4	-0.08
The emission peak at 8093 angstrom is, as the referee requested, [O II]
